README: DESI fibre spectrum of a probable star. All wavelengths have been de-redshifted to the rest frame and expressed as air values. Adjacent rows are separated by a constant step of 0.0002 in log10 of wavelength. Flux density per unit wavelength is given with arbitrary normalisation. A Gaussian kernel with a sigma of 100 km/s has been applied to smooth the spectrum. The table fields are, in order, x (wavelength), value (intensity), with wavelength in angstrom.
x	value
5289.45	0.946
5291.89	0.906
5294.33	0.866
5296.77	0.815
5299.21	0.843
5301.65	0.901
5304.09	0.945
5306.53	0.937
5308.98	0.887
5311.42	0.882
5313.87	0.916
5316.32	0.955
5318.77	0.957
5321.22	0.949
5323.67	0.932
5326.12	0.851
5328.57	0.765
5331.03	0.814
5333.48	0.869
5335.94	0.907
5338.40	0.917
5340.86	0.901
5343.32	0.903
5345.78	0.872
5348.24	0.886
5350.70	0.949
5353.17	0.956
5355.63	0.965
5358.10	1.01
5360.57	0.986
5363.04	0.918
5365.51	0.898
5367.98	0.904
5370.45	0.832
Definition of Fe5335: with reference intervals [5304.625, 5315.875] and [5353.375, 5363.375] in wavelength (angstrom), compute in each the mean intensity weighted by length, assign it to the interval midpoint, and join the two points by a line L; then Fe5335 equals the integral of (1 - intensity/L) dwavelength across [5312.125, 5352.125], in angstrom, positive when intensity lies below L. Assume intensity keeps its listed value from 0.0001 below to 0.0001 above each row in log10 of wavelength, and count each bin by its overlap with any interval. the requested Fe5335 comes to 1.80 angstrom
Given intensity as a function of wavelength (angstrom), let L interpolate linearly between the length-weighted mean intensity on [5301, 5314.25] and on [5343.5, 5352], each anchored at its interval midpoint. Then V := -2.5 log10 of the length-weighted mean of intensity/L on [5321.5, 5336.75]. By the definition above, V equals 0.06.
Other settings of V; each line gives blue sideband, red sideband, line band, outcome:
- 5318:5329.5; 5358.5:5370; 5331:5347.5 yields 0.020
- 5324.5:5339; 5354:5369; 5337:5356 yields -0.020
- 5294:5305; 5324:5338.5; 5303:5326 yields -0.074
